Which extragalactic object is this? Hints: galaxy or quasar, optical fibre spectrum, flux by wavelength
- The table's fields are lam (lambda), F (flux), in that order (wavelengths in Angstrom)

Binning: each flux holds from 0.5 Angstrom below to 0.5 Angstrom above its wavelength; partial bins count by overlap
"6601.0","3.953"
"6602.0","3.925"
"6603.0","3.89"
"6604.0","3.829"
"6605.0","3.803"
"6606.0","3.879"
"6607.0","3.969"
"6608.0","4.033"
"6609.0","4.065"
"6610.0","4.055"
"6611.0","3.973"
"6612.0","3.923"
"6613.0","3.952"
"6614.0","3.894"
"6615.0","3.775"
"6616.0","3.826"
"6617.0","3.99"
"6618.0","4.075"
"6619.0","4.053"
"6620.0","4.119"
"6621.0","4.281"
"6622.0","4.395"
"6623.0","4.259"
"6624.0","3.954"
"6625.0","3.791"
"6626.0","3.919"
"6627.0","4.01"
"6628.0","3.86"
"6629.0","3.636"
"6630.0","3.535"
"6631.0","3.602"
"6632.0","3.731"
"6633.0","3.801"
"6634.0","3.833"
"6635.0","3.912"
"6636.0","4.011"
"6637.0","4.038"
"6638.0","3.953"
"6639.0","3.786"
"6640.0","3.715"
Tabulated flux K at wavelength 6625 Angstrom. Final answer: 3.791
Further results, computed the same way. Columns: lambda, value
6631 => 3.602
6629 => 3.636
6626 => 3.919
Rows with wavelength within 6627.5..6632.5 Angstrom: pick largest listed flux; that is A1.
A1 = 3.86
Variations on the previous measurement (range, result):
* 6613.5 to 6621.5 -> 4.281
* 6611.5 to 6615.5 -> 3.952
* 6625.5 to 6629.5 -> 4.01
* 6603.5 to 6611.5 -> 4.065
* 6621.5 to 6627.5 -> 4.395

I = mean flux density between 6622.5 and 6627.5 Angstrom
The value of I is 3.99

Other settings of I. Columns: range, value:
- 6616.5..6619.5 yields 4.04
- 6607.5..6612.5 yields 4.01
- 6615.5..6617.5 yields 3.91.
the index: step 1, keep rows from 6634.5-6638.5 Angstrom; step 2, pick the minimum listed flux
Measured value 3.912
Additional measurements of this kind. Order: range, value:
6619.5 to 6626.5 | 3.791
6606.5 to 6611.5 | 3.969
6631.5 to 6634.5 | 3.731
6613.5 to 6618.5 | 3.775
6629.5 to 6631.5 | 3.535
